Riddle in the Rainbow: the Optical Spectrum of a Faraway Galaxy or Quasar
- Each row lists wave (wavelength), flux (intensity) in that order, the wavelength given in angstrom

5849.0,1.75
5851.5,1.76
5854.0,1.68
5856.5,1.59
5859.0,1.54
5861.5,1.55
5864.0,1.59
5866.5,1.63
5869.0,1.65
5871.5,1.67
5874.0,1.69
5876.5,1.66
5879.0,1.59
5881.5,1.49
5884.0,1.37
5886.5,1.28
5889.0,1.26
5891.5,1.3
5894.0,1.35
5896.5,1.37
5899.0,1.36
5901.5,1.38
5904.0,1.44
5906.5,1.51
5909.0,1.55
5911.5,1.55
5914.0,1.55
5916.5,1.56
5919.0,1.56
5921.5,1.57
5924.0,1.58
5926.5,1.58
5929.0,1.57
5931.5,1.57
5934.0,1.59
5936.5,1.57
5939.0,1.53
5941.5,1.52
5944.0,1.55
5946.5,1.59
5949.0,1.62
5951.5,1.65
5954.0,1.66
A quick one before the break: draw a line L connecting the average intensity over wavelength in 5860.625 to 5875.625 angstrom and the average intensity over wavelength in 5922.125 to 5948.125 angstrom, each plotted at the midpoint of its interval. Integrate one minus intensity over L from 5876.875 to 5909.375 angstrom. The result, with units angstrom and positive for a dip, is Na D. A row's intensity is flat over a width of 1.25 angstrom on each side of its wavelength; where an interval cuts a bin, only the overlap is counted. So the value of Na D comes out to 4.1 angstrom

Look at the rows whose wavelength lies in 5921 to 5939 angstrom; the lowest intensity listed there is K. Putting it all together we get 1.53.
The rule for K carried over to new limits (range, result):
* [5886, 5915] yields 1.26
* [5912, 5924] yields 1.55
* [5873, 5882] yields 1.49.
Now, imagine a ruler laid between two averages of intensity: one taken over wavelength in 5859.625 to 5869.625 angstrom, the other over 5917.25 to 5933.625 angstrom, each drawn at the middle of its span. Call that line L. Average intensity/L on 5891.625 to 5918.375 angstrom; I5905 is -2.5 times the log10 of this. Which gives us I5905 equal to 0.09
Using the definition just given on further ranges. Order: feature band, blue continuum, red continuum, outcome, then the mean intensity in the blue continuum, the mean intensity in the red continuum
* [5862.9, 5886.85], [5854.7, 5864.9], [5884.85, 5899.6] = -0.083 mag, 1.57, 1.32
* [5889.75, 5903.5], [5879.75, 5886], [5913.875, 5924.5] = 0.096 mag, 1.42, 1.56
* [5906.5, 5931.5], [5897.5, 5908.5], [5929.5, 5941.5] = -0.048 mag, 1.43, 1.56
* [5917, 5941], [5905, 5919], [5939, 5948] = -0.013 mag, 1.54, 1.55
